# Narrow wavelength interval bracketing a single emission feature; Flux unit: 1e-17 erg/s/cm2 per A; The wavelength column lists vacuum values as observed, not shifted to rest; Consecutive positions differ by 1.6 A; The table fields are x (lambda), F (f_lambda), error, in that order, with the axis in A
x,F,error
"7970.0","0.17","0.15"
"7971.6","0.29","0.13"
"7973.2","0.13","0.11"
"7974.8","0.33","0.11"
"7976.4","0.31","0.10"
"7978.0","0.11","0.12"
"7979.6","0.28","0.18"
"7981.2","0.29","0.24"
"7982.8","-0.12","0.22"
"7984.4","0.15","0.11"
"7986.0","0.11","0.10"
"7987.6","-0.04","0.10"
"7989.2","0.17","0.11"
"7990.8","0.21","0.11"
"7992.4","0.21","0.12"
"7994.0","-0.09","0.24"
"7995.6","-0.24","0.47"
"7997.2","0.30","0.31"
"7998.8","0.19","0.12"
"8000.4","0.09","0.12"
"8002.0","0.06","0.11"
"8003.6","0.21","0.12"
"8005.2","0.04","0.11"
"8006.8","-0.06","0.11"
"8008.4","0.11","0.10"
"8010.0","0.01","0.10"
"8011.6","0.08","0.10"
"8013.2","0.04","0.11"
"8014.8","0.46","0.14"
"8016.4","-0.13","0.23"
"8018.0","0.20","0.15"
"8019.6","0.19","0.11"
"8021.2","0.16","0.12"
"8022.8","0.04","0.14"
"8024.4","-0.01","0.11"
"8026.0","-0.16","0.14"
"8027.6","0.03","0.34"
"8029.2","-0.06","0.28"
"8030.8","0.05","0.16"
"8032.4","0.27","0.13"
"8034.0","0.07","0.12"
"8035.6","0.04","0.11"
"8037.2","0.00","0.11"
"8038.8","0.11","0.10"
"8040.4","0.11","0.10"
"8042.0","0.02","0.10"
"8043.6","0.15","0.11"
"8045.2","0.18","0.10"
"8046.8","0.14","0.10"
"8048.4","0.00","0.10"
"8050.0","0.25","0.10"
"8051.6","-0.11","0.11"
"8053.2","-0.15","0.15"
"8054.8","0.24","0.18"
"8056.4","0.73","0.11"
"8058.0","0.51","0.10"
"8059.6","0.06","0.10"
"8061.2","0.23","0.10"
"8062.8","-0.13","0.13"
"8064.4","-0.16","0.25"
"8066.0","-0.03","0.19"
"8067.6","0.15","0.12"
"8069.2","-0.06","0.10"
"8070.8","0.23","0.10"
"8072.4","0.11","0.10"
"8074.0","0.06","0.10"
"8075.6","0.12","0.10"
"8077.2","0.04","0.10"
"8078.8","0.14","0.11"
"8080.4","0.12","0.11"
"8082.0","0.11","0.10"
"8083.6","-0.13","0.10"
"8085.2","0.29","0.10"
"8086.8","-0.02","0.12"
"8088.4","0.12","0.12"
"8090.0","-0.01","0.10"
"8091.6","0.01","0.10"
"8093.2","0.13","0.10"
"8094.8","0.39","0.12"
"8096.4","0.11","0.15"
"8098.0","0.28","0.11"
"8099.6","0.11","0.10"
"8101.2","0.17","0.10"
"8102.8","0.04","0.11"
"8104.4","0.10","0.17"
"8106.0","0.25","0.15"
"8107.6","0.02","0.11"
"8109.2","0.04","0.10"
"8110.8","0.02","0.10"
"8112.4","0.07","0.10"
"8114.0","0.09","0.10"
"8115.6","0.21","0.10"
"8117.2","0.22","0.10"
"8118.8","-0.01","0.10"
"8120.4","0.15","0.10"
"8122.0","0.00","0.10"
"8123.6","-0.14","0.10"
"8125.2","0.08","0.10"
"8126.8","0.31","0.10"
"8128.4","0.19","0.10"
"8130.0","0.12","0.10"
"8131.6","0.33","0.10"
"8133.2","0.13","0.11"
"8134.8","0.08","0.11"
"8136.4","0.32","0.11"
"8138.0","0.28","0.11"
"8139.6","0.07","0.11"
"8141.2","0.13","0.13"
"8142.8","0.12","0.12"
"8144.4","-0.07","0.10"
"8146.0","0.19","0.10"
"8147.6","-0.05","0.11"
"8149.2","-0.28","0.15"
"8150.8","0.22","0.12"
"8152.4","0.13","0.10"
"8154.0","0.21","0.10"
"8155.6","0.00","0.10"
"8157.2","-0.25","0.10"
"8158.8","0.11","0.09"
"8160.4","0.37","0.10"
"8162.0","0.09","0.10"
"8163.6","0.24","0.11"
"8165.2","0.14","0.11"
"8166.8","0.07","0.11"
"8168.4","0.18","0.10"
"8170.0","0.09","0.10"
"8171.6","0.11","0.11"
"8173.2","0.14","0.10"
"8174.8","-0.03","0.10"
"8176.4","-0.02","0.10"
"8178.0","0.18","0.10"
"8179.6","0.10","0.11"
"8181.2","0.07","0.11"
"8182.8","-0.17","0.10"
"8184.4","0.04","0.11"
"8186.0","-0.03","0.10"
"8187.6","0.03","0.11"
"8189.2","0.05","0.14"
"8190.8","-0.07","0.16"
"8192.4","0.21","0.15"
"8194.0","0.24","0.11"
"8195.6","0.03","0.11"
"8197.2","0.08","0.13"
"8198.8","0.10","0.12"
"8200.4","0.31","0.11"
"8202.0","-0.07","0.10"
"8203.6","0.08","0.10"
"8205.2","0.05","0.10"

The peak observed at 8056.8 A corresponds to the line H-gamma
